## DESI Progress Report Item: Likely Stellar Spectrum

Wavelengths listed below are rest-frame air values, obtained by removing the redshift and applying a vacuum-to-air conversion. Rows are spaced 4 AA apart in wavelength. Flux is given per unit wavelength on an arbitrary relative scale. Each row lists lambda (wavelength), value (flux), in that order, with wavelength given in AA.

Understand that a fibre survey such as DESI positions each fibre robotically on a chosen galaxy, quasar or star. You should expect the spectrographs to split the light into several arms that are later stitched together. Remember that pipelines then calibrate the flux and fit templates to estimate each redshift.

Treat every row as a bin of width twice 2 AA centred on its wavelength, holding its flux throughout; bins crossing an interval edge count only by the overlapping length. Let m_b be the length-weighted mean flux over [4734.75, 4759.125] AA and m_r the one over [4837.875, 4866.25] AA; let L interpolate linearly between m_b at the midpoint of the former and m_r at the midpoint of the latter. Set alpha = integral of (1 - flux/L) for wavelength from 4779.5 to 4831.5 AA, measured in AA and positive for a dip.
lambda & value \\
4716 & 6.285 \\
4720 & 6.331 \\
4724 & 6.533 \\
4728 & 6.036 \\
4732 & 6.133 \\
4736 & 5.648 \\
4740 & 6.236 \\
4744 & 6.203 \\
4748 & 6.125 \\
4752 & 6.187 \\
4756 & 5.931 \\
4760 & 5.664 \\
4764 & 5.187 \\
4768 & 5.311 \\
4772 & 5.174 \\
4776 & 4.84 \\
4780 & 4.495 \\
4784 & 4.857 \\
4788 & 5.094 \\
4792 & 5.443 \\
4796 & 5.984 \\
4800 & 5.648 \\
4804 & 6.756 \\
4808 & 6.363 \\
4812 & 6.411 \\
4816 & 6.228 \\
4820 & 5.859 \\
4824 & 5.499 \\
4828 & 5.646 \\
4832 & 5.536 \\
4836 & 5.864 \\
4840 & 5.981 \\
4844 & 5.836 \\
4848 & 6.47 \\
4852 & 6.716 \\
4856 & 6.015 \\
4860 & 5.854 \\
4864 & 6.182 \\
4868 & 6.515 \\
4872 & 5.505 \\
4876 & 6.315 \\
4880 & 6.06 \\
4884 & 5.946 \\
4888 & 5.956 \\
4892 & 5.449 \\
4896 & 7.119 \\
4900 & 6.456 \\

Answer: 3.1 AA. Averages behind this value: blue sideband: 6.05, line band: 5.74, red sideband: 6.15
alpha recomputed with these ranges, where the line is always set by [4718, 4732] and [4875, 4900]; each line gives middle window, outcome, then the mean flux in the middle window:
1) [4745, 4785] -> 5.4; 5.41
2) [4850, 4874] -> 0.2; 6.13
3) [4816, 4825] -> 0.6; 5.82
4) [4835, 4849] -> 0.4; 6.02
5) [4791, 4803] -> 0.8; 5.8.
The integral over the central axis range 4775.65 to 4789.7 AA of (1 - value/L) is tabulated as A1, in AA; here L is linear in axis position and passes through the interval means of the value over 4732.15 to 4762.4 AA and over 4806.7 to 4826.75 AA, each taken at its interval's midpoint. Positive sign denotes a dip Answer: 2.82 AA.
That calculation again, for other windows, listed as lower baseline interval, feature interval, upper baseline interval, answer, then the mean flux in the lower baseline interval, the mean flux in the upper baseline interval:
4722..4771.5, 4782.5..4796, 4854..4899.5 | 1.6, 5.91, 6.1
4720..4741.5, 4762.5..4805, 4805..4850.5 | 5.2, 6.13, 6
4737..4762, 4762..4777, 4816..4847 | 2.1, 6.04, 5.8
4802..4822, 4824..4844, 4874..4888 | 1.6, 6.32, 6.09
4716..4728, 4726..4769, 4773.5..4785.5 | -2.0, 6.34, 4.74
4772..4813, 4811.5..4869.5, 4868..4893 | -2.7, 5.55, 5.94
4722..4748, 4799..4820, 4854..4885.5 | -0.6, 6.13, 6.05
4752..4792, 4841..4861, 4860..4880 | -0.9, 5.24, 6.09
